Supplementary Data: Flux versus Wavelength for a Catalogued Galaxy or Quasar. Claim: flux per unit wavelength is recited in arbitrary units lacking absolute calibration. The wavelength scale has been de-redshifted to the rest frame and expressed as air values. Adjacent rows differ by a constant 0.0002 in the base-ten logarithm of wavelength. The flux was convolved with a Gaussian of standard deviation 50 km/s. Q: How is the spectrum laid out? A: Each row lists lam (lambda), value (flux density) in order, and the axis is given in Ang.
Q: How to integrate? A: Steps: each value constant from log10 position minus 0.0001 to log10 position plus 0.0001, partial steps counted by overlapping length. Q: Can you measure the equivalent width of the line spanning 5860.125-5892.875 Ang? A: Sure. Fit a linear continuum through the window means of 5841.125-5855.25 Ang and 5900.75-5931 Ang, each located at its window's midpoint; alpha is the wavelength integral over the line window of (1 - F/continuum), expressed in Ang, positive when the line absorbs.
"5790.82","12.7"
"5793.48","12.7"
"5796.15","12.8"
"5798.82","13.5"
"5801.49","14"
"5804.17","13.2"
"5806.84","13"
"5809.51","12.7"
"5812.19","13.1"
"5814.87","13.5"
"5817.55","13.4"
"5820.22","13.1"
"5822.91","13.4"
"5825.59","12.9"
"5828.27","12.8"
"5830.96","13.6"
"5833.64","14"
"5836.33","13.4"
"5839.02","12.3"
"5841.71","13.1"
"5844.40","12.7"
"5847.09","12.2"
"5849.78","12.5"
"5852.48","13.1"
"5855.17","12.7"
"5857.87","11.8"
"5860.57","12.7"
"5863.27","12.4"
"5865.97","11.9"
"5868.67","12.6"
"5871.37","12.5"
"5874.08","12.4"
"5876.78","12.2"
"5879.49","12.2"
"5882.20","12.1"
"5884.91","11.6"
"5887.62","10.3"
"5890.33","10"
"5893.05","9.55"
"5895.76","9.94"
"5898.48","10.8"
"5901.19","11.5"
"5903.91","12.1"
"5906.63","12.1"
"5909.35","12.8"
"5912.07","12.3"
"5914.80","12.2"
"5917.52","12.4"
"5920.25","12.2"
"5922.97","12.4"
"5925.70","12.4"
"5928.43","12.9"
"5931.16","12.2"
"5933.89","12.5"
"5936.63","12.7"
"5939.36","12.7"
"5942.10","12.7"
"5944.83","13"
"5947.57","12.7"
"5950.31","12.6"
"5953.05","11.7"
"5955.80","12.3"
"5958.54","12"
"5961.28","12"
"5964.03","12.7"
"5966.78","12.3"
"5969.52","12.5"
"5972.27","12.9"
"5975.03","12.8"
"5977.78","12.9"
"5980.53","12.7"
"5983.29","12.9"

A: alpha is 1.9 Ang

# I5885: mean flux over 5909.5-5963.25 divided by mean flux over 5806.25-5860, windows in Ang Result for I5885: 0.96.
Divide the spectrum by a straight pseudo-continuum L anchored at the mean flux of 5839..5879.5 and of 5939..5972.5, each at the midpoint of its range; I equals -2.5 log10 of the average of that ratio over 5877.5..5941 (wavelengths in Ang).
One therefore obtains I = 0.06 mag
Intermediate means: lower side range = 12.5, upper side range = 12.4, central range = 11.8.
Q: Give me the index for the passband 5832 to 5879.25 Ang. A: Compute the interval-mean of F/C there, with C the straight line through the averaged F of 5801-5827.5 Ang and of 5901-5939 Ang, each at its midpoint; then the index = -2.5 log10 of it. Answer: 0.02 mag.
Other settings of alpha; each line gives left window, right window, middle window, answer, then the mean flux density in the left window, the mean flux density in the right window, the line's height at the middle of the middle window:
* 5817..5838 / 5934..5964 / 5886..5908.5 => 3.5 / 13.3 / 12.5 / 12.8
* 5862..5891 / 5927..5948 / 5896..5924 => 0.7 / 11.9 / 12.7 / 12.3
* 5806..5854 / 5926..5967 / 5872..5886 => 0.7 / 13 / 12.5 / 12.8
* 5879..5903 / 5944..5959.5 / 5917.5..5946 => -1.7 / 10.9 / 12.4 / 11.9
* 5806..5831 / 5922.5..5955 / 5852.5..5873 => 0.8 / 13.1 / 12.5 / 12.9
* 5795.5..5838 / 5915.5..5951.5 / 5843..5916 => 5.7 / 13.3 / 12.6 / 12.9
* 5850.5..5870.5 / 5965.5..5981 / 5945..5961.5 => 0.5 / 12.5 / 12.7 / 12.6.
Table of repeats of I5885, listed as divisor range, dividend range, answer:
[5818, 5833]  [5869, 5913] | 0.87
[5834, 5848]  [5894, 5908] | 0.88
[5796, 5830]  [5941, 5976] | 0.94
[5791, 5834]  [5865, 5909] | 0.87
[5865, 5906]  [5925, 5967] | 1.09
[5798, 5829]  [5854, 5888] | 0.92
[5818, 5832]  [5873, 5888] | 0.90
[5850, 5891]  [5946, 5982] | 1.03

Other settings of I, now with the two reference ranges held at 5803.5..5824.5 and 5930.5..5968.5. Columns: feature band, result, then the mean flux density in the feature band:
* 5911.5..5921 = 0.03 mag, 12.3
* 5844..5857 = 0.03 mag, 12.6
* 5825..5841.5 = -0.01 mag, 13.2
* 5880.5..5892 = 0.16 mag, 11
